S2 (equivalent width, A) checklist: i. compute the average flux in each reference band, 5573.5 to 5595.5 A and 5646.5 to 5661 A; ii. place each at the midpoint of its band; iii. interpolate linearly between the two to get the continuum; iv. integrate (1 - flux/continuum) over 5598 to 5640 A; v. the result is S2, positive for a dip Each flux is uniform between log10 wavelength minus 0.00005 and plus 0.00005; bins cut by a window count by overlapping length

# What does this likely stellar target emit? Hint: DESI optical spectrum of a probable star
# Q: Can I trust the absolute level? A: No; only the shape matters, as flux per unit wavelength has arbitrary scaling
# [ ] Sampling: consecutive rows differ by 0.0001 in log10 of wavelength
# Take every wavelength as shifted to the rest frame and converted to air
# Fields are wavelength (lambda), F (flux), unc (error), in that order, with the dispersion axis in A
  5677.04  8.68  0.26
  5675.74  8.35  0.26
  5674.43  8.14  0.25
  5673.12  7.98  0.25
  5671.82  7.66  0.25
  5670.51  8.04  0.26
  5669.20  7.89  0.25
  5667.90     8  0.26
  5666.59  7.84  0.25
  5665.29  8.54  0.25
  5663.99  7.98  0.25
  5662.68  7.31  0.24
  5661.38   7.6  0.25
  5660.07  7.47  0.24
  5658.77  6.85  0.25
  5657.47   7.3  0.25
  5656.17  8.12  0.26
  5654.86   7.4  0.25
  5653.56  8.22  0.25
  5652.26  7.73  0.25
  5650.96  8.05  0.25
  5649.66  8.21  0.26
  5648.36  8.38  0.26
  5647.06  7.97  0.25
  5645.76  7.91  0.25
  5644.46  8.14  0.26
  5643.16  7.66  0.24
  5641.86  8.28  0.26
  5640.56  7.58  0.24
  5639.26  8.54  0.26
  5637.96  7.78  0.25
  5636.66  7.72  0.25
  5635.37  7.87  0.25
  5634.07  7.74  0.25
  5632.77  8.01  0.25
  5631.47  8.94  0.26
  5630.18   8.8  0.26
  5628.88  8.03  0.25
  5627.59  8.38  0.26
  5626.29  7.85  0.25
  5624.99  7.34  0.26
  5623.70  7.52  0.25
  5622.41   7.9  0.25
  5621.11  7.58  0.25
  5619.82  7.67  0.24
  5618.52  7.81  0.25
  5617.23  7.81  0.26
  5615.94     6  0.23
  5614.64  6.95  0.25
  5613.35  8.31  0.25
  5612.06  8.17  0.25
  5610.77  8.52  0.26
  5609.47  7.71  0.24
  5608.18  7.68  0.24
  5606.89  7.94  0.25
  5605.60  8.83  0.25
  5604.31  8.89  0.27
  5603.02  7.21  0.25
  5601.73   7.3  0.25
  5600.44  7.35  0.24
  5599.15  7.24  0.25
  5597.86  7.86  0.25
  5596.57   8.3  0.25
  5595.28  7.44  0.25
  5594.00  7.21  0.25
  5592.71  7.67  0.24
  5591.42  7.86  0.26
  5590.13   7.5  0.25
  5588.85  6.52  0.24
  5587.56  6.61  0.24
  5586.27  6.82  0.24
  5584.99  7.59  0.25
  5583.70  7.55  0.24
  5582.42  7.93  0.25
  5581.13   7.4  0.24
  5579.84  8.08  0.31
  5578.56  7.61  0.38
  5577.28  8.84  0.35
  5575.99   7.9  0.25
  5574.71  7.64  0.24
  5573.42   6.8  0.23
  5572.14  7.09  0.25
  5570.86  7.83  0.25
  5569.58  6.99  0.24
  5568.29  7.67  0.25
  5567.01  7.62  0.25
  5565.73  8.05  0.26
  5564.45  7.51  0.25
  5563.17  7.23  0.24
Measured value -1.11 A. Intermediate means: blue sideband 7.52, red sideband 7.79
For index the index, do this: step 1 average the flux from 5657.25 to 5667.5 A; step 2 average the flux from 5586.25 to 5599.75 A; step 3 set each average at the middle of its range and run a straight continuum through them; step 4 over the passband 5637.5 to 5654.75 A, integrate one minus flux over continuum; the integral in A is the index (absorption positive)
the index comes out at -1.0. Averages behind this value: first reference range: 7.39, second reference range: 7.63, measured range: 8.02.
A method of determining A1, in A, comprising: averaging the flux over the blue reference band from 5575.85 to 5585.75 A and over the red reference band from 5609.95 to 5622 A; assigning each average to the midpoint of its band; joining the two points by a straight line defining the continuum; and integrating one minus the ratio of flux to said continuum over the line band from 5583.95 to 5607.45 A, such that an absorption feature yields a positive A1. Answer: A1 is 0.6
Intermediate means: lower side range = 7.85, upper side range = 7.65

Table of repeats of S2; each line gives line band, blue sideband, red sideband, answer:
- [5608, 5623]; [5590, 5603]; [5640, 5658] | 0.03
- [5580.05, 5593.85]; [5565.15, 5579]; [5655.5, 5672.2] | 0.53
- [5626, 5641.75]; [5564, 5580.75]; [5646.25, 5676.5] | -0.62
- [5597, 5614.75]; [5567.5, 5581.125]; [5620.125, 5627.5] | -0.50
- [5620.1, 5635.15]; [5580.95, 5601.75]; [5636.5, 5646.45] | -0.36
